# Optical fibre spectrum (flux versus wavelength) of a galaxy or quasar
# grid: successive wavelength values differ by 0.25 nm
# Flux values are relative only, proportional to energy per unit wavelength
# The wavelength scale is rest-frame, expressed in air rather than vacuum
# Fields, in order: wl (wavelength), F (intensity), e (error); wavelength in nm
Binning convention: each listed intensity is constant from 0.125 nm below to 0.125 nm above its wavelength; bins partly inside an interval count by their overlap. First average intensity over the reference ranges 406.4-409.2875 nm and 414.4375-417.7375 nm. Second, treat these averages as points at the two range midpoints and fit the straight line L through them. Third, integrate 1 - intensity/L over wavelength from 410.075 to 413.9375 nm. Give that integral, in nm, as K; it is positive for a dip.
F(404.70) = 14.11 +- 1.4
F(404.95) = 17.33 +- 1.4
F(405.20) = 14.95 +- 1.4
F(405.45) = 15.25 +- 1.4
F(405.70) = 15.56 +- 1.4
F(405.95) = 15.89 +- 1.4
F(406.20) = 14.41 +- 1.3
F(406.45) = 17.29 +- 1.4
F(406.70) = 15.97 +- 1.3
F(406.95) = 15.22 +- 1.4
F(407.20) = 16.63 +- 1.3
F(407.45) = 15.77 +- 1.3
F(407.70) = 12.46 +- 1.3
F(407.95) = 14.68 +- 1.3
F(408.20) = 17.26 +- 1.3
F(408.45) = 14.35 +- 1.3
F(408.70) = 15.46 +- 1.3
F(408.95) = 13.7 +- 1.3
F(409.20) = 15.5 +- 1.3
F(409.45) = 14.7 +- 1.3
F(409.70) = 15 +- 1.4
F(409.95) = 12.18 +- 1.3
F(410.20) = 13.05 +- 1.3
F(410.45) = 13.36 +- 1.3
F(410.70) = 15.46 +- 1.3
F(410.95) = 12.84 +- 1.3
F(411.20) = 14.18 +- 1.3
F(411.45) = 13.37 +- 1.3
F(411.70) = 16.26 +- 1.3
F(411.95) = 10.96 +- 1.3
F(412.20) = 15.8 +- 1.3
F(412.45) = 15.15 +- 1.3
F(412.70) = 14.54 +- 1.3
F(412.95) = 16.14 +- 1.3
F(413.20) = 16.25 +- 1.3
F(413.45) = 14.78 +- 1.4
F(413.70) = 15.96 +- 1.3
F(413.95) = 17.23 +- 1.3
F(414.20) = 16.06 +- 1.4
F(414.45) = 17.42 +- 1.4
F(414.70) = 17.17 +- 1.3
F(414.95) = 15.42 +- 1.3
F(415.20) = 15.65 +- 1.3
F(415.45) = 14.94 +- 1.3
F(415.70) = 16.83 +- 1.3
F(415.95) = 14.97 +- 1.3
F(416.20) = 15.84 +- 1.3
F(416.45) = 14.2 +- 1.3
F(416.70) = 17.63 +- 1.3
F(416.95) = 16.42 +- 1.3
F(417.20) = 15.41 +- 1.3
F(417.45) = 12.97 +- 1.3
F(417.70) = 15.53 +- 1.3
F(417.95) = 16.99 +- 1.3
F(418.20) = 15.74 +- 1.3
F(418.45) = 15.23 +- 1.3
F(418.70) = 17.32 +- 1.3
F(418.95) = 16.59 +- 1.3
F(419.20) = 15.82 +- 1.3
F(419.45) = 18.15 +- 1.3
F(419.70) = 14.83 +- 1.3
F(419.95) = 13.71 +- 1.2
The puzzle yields 0.22 nm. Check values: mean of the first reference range 15.3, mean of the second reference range 15.7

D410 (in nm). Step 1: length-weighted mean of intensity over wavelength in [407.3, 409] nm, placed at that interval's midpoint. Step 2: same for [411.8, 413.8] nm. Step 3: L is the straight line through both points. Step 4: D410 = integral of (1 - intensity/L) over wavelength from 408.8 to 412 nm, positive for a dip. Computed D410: 0.203 nm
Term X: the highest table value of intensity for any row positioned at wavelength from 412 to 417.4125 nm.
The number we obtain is 17.63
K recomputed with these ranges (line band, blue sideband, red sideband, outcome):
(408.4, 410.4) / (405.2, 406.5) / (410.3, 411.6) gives 0.02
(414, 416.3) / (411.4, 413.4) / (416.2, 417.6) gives -0.14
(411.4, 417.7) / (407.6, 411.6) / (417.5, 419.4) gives -0.09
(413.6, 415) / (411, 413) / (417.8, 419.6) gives -0.14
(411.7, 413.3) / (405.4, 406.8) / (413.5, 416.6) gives 0.10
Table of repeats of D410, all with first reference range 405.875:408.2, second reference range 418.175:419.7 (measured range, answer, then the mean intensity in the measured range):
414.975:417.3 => 0.060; 15.8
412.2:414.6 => 0.001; 16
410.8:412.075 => 0.181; 13.6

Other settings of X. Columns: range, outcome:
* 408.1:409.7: 17.26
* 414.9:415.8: 16.83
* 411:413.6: 16.26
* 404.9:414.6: 17.42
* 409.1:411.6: 15.5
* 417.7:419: 17.32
